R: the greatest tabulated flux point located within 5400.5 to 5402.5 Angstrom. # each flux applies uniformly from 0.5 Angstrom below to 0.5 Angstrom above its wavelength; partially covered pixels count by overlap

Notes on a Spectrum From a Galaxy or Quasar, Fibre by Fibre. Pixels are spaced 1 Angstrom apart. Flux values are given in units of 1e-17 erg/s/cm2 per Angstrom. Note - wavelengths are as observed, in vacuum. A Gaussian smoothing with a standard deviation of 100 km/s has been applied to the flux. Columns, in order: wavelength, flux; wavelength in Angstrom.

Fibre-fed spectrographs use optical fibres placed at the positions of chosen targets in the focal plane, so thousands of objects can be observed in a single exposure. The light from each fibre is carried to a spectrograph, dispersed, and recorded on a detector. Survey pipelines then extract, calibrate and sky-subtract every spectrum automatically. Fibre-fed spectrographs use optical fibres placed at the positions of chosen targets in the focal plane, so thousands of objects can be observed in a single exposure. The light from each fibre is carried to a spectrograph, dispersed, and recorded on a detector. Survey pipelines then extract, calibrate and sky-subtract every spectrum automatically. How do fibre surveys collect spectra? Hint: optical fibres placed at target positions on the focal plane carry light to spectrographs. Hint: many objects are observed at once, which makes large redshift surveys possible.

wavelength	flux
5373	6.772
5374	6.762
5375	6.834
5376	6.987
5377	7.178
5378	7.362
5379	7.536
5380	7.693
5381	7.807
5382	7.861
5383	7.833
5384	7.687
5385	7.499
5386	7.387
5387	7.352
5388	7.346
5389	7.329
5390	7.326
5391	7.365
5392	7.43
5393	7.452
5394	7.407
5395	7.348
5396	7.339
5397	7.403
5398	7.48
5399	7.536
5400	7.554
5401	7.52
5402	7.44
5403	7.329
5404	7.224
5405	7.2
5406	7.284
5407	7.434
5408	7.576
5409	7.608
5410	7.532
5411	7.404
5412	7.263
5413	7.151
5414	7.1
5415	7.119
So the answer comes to 7.52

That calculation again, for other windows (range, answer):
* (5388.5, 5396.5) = 7.452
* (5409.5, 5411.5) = 7.532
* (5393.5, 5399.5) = 7.536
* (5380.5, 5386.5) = 7.861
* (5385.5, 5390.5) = 7.387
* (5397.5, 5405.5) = 7.554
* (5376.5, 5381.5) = 7.807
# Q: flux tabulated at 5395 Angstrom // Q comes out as 7.348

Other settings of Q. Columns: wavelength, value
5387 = 7.352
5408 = 7.576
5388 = 7.346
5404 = 7.224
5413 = 7.151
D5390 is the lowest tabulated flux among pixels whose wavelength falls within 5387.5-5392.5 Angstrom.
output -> 7.326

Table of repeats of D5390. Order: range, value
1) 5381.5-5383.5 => 7.833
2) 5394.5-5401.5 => 7.339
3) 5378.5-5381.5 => 7.536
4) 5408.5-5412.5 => 7.263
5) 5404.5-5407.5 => 7.2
